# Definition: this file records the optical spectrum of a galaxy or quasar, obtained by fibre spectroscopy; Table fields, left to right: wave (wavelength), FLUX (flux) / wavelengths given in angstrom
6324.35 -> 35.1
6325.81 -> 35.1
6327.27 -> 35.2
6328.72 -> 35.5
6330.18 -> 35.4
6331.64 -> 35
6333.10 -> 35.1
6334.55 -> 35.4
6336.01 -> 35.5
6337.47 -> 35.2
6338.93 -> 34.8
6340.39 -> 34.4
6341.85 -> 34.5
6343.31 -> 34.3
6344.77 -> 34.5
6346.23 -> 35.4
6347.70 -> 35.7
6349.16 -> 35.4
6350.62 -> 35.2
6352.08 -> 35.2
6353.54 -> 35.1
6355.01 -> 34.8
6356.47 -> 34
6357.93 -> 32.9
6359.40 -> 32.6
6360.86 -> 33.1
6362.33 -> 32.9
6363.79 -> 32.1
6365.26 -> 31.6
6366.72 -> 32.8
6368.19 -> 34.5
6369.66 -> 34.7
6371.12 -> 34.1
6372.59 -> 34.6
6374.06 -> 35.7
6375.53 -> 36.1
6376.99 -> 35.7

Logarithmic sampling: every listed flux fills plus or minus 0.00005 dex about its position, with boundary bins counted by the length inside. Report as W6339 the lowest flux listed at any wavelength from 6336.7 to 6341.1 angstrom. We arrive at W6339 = 34.4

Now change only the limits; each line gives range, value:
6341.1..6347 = 34.3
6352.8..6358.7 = 32.9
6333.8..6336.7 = 35.4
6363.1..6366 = 31.6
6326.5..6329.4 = 35.2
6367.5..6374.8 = 34.1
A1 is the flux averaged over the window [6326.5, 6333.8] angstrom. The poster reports 35.2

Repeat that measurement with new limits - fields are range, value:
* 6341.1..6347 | 34.6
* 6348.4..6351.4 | 35.4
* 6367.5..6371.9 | 34.4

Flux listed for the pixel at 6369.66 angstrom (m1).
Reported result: 34.7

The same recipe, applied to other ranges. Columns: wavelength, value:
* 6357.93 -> 32.9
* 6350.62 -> 35.2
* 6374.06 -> 35.7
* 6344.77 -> 34.5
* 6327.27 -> 35.2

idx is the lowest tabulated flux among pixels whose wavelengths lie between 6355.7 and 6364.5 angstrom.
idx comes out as 32.1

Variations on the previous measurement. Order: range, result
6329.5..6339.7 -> 34.8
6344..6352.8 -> 34.5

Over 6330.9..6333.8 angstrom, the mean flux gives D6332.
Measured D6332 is 35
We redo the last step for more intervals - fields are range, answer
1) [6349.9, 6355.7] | 35.1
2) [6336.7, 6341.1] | 34.8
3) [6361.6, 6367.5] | 32.4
